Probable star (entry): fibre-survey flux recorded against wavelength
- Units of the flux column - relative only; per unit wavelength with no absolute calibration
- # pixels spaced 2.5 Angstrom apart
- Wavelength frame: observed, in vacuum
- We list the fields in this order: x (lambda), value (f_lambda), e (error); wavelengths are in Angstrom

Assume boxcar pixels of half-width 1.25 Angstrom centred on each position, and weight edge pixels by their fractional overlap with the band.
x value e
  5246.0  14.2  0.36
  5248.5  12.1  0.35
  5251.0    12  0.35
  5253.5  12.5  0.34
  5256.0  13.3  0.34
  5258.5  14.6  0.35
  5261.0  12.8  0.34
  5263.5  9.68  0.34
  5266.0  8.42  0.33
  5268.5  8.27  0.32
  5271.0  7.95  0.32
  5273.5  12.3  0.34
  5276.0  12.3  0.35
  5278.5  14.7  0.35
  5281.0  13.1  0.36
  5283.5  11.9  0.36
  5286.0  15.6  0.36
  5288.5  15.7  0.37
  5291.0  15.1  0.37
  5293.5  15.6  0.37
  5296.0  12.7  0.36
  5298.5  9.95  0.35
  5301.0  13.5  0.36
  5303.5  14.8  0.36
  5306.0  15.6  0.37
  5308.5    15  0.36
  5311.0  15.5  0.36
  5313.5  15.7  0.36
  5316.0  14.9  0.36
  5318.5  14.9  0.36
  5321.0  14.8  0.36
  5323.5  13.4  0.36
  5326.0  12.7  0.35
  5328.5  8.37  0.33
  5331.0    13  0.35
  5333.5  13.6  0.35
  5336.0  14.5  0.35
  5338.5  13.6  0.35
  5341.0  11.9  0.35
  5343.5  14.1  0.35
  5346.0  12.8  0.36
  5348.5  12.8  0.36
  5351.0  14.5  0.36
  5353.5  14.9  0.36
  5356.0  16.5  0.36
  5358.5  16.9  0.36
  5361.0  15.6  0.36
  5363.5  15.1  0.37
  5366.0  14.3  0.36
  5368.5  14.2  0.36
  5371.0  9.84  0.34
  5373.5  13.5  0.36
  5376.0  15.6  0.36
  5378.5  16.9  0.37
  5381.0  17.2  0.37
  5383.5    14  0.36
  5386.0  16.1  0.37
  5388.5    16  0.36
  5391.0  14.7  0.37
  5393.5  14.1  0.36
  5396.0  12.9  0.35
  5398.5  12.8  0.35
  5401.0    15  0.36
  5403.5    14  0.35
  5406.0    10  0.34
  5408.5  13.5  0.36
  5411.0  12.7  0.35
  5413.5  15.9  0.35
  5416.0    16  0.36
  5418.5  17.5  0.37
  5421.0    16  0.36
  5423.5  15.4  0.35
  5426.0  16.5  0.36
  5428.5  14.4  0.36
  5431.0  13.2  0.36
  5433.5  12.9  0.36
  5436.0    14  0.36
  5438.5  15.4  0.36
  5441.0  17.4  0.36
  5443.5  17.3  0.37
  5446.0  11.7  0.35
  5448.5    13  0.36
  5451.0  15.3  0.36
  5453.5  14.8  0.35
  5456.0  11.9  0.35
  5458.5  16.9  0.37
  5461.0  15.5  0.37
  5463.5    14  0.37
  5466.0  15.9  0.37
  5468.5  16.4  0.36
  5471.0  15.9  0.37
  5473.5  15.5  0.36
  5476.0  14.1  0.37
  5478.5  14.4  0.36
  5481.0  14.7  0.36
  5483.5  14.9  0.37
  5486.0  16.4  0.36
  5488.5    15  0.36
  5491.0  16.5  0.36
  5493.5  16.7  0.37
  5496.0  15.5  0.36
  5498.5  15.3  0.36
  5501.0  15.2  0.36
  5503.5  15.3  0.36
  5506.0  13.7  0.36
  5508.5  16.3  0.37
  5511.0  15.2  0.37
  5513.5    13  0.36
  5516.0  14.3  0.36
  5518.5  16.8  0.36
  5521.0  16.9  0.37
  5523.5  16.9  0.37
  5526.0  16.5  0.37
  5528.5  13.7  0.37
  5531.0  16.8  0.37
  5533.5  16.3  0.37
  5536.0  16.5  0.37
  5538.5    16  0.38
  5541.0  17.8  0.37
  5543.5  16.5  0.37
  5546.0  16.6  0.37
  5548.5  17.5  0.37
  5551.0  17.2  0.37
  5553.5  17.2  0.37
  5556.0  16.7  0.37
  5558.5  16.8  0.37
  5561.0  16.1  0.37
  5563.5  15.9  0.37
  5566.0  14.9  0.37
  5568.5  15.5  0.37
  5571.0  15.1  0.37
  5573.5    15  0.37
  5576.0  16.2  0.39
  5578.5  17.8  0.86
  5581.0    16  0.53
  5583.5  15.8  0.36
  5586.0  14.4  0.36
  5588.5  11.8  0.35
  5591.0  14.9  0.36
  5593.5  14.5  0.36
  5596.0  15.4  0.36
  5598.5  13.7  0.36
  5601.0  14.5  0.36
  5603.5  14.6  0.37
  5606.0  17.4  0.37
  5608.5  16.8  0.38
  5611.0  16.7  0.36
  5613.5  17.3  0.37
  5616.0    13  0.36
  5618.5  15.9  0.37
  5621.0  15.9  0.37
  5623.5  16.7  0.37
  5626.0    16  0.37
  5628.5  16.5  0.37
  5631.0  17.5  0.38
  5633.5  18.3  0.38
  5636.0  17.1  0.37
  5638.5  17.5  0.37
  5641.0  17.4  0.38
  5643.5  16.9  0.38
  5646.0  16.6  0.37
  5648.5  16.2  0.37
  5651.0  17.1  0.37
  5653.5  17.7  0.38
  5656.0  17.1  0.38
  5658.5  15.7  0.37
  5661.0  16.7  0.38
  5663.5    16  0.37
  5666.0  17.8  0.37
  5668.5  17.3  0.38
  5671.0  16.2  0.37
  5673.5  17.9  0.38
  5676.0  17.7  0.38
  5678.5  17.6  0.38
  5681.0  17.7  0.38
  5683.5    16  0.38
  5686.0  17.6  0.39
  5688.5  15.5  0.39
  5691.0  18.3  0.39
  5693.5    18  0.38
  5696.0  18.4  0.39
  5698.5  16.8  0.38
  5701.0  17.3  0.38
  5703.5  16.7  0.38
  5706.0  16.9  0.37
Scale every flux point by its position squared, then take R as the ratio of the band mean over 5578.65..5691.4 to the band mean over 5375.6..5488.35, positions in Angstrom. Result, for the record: 1.18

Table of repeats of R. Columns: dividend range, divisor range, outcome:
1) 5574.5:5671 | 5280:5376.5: 1.29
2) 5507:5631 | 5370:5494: 1.12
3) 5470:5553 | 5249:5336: 1.31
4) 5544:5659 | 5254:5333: 1.38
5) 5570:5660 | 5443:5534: 1.10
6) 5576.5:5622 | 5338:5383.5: 1.16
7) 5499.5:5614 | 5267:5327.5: 1.28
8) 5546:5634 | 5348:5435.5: 1.17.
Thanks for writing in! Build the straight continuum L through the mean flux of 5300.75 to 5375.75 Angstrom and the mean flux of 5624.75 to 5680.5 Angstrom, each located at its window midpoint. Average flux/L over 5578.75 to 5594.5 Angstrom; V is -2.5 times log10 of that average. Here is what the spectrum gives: 0.11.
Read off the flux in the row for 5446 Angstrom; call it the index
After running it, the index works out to 11.7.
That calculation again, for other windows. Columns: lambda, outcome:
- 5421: 16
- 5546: 16.6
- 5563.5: 15.9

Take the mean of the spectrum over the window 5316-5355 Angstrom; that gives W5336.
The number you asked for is 13.4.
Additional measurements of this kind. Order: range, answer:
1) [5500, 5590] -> 15.8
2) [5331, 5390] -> 14.5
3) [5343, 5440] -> 14.6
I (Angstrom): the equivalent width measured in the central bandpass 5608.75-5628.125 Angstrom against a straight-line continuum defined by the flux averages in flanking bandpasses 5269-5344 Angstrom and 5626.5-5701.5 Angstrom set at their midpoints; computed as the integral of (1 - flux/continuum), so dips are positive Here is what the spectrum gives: 0.8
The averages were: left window 13.5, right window 17.1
